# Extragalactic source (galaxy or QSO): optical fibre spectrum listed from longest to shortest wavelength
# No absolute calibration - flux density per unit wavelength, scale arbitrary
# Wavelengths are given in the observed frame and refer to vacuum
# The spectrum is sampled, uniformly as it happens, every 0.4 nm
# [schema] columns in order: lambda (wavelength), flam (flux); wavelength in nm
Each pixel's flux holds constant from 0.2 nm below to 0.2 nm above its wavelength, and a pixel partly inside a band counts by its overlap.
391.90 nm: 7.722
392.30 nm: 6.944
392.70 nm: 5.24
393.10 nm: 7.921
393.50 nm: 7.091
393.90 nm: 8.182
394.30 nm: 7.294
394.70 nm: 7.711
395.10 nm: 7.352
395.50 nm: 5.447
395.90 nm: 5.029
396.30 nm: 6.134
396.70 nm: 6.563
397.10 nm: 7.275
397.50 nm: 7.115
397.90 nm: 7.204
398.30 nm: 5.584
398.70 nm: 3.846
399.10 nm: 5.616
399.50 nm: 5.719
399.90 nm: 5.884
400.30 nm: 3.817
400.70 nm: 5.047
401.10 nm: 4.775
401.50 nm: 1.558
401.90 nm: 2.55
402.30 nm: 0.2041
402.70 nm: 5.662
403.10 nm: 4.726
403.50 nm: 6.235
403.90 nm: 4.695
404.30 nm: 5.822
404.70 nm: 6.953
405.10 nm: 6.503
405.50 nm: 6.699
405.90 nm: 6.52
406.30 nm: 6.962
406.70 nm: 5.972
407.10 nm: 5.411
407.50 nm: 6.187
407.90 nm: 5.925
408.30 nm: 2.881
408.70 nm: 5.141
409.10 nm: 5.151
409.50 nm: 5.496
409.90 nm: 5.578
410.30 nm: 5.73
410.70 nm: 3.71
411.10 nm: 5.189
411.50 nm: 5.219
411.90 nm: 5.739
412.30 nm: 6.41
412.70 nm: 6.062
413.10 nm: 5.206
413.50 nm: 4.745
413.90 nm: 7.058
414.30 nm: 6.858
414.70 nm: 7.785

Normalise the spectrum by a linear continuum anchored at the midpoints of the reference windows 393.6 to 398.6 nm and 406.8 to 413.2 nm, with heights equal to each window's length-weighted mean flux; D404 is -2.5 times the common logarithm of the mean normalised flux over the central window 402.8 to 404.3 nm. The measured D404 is 0.12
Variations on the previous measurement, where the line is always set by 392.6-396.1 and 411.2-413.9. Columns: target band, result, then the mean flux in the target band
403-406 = 0.024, 6.05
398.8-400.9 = 0.252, 5.15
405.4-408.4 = 0.027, 5.89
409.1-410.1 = 0.076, 5.46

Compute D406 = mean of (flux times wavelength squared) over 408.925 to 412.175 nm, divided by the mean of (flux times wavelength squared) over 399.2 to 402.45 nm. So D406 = 1.5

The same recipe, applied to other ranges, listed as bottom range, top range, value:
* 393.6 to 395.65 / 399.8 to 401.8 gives 0.58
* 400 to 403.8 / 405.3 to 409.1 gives 1.50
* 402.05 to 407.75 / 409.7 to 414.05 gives 1.02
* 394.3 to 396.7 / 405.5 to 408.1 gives 1.02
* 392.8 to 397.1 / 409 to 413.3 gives 0.86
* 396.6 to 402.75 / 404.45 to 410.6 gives 1.24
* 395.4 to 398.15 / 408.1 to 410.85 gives 0.80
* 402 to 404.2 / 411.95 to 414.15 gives 1.44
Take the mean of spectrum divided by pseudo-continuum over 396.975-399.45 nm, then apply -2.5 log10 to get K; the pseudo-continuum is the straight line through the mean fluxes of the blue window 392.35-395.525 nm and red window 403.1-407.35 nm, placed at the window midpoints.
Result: 0.12 mag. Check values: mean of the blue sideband 7.11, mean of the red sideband 6.11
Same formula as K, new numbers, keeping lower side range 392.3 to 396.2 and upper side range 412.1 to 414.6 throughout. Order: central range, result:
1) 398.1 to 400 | 0.24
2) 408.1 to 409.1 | 0.43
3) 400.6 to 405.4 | 0.37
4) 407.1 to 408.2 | 0.12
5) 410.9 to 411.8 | 0.18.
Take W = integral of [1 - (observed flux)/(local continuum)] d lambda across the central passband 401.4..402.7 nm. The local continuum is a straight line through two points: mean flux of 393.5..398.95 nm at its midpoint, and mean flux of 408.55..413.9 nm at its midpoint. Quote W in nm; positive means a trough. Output 0.86 nm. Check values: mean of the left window 6.53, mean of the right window 5.4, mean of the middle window 2.08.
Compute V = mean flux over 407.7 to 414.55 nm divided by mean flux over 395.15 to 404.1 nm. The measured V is 1.07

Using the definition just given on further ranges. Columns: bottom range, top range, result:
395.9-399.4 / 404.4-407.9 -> 1.04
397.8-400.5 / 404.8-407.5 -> 1.20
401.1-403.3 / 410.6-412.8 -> 1.75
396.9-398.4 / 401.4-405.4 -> 0.67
